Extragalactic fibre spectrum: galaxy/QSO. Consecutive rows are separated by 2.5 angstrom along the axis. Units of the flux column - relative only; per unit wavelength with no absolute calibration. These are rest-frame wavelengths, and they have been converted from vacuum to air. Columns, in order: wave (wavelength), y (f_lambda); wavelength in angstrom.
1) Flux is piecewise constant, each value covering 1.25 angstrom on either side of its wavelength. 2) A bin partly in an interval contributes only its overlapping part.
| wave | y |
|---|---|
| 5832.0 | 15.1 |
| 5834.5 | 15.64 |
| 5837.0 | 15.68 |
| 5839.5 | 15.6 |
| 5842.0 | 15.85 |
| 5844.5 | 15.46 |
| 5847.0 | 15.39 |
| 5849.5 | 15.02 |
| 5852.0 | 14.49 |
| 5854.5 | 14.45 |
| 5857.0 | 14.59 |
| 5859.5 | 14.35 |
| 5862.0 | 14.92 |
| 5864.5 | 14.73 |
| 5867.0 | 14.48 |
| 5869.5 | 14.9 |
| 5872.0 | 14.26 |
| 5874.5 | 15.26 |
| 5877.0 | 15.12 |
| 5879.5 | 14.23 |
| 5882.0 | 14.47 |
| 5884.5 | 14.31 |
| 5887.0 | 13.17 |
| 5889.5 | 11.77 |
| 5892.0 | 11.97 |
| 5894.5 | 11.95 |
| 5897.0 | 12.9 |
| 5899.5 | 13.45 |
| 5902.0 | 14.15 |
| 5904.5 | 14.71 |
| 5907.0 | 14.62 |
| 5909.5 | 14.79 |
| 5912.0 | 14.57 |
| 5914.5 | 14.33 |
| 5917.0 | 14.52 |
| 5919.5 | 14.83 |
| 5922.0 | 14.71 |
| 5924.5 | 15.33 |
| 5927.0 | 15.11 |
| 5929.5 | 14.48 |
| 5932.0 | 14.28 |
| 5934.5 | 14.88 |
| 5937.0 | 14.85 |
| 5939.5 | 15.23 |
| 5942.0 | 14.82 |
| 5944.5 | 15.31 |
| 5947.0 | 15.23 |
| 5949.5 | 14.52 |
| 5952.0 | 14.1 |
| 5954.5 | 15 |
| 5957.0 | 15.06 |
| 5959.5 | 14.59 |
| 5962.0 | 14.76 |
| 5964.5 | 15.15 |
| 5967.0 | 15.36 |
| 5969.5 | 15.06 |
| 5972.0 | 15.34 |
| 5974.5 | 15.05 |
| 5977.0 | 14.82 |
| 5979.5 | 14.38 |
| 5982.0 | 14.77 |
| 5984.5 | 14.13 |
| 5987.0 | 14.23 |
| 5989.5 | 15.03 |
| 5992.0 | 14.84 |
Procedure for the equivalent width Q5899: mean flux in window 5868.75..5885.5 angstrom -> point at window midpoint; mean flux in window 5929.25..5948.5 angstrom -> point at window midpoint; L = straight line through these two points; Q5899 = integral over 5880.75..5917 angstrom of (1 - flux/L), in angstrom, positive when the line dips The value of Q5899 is 2.6 angstrom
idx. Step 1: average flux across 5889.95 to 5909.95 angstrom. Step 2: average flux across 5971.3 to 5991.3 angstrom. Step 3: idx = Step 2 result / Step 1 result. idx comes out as 1.09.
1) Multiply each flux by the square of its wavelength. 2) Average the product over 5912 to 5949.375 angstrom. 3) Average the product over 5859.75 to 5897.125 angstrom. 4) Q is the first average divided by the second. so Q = 1.1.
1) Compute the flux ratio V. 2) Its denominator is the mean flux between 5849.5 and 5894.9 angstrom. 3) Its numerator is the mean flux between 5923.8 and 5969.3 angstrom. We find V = 1.05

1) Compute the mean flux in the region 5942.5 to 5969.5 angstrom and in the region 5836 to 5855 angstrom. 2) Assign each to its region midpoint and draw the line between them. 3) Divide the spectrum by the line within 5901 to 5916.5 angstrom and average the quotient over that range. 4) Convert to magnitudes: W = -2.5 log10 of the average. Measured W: 0.04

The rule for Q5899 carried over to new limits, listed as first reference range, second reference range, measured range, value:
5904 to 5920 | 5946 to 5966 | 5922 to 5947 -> -0.4 angstrom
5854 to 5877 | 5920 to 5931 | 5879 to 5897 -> 2.1 angstrom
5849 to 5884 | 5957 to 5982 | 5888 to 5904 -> 2.1 angstrom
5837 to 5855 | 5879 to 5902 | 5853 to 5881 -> -0.8 angstrom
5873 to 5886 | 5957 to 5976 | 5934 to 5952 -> 0.0 angstrom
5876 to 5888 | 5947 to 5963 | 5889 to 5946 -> 0.8 angstrom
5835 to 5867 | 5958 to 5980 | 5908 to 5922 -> 0.4 angstrom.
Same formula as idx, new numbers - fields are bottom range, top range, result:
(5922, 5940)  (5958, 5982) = 1.01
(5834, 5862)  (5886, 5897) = 0.81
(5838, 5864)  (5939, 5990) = 0.99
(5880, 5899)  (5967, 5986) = 1.14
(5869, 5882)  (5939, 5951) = 1.02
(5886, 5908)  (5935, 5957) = 1.13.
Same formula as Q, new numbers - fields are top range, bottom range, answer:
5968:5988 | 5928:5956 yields 1.01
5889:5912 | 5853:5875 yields 0.93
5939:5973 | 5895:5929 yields 1.05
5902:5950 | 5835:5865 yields 1.01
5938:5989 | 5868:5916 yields 1.09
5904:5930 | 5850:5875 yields 1.03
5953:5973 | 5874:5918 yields 1.11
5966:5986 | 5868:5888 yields 1.06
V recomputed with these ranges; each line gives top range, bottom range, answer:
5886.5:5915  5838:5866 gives 0.90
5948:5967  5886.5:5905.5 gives 1.14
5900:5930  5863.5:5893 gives 1.04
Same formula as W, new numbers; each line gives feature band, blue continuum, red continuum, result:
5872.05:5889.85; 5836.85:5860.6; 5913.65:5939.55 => 0.06 mag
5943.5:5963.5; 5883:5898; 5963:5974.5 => -0.01 mag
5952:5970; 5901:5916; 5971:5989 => -0.02 mag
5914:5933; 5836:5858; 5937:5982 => 0.02 mag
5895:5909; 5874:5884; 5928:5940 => 0.06 mag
